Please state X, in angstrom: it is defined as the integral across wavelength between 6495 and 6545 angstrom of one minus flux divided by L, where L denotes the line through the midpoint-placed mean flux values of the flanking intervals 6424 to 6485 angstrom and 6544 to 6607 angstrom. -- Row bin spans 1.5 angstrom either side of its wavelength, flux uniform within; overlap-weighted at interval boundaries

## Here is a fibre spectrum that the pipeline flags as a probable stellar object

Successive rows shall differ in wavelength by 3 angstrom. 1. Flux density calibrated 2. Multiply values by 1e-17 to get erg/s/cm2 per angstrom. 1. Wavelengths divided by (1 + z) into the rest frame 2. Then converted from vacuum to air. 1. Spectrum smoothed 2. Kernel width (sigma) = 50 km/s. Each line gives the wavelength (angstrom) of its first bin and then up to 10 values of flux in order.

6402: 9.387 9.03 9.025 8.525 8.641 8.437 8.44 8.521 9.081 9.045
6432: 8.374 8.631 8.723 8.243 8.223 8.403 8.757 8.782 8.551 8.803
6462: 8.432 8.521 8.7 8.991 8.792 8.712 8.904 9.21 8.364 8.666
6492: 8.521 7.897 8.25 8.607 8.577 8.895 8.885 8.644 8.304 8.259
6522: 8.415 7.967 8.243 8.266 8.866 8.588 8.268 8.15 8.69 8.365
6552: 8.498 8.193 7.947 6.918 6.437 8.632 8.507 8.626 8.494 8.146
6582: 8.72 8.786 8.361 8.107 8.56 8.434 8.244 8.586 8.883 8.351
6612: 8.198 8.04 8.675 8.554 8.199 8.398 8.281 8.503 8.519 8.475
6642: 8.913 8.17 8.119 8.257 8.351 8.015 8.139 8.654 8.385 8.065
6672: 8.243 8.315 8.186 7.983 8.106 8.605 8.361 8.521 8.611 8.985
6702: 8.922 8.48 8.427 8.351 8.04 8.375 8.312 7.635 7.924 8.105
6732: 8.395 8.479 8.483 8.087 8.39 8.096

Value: 0.22 angstrom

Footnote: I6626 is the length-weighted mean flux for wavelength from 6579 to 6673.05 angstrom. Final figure 8.39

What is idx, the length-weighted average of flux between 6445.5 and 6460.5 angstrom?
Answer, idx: 8.66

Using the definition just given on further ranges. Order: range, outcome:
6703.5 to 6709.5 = 8.45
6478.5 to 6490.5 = 8.79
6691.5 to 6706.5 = 8.7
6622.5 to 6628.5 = 8.3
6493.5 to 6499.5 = 8.07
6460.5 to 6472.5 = 8.66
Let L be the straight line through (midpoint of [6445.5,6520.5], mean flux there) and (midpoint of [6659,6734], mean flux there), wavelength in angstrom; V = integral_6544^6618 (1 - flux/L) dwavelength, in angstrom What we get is 1.7 angstrom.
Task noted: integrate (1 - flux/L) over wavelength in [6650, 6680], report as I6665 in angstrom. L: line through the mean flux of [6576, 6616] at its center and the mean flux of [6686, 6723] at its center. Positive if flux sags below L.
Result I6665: 0.7 angstrom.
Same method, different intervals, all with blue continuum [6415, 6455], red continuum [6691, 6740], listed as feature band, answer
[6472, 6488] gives -0.5 angstrom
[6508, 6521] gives 0.0 angstrom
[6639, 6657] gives 0.2 angstrom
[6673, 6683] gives 0.3 angstrom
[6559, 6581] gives 1.3 angstrom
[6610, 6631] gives 0.3 angstrom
